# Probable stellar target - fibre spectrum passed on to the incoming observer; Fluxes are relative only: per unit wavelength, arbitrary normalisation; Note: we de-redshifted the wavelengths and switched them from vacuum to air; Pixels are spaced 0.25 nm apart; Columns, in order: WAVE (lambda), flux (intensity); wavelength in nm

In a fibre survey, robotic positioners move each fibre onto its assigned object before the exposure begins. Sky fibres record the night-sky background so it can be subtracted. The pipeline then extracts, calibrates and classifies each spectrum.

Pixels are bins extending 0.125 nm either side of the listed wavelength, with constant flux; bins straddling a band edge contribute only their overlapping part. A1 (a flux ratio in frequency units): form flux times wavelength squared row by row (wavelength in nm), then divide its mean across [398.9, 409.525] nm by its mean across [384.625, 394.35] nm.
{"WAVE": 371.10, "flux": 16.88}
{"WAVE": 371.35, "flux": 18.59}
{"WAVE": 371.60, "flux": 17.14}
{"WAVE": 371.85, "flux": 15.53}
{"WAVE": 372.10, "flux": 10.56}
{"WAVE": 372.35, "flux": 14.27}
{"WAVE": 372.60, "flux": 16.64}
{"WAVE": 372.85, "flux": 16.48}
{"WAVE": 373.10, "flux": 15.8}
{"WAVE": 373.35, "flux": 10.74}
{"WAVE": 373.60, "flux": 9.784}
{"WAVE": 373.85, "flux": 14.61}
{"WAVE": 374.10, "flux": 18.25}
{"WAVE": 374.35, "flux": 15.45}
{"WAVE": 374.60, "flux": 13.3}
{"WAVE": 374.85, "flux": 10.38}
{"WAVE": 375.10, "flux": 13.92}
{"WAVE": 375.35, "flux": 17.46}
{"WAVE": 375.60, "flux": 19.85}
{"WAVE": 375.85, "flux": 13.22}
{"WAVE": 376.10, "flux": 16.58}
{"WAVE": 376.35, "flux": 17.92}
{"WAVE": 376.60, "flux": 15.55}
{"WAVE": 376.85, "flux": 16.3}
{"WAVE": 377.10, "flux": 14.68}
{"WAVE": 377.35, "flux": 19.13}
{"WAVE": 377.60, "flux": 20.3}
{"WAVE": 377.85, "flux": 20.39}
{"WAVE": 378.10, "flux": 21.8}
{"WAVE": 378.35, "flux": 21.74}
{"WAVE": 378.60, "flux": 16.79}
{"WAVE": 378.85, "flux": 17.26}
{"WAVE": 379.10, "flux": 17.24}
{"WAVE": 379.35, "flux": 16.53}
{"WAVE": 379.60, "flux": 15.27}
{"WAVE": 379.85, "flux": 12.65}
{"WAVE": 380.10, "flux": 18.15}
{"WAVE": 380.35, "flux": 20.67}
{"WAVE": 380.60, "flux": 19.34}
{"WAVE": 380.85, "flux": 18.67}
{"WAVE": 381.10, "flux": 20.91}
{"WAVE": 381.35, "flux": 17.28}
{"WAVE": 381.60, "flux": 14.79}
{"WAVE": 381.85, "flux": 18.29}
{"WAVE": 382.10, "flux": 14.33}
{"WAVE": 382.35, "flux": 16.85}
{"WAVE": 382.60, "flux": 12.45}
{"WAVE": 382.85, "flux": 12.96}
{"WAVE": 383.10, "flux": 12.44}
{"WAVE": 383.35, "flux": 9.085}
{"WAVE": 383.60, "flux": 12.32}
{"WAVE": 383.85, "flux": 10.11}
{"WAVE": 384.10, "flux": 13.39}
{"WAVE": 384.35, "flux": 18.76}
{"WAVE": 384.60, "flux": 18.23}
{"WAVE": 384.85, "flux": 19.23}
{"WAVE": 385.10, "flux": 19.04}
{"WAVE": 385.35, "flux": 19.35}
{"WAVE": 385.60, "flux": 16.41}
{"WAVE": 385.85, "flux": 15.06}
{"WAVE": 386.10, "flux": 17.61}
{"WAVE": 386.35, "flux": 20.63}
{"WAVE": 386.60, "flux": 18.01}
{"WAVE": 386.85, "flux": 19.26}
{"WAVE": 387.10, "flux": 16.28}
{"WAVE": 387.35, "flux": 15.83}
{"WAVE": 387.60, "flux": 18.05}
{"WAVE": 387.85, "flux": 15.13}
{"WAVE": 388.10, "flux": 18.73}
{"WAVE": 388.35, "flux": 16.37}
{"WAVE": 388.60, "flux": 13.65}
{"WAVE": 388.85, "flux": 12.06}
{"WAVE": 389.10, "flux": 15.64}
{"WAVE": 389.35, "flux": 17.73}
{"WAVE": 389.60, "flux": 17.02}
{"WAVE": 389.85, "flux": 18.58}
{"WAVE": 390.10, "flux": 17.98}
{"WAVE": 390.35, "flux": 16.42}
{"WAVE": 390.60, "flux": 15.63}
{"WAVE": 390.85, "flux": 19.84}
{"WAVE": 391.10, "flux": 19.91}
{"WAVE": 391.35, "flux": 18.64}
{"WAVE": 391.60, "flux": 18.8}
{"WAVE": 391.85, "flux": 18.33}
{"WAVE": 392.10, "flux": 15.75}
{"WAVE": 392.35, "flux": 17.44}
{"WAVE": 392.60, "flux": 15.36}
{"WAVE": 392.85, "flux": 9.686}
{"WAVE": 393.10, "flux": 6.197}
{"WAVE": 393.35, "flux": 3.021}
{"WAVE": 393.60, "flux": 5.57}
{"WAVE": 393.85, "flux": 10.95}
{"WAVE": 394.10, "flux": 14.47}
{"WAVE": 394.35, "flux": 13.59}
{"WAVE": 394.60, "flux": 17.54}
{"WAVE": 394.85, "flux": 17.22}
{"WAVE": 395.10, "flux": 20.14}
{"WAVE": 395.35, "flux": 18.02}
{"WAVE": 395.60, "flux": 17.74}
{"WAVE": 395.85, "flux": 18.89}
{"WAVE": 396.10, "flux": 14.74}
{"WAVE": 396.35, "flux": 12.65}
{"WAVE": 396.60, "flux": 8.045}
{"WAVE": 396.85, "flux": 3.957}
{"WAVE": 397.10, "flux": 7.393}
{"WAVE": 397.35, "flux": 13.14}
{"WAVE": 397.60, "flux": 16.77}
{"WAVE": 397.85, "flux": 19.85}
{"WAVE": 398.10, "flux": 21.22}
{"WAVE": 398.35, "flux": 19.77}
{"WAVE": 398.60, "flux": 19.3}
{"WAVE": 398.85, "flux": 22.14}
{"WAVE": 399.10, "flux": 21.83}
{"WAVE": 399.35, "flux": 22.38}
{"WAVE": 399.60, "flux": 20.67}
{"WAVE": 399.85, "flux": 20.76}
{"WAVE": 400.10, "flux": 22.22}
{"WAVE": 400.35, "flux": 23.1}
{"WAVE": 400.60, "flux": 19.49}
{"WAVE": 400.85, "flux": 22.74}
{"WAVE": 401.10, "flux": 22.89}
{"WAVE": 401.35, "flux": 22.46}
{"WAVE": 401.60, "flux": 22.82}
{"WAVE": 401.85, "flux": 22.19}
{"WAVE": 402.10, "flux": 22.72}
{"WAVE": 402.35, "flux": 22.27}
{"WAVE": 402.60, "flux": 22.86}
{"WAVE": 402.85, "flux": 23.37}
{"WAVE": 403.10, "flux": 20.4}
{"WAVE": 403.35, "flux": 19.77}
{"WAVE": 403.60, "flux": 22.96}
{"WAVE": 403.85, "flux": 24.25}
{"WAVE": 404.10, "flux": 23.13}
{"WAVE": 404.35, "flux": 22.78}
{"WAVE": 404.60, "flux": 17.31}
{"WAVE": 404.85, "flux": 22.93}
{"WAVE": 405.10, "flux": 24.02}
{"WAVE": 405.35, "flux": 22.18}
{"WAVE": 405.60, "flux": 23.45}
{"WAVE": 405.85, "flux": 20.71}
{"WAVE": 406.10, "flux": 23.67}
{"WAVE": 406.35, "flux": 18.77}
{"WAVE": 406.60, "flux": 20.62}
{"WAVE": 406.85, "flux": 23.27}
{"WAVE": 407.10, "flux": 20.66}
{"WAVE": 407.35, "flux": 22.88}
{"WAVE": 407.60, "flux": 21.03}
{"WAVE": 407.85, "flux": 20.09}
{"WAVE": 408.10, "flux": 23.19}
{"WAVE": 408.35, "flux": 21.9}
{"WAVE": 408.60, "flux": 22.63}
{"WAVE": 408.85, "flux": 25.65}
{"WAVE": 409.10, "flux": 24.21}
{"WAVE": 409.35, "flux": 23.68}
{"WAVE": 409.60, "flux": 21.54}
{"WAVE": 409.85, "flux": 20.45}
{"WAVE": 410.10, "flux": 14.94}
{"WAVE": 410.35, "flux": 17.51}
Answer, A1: 1.5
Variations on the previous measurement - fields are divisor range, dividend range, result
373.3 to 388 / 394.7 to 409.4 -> 1.39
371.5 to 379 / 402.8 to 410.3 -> 1.59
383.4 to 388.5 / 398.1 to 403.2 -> 1.40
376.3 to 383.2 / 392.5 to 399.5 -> 0.93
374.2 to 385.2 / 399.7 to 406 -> 1.52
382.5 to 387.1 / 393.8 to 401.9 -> 1.21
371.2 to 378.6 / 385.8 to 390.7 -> 1.12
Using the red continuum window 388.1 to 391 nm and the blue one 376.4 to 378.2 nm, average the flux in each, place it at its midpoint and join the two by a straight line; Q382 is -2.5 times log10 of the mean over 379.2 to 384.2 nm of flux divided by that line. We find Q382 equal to 0.153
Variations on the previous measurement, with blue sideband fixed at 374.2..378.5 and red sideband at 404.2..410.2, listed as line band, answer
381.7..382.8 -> 0.17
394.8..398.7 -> 0.29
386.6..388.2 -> 0.09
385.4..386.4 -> 0.07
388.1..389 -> 0.27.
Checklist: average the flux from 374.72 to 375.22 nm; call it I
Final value 12.1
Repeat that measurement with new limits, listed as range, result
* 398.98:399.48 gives 22.1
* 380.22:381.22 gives 19.9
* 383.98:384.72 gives 16.8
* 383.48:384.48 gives 13.7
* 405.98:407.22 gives 21.4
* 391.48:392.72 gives 17.1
